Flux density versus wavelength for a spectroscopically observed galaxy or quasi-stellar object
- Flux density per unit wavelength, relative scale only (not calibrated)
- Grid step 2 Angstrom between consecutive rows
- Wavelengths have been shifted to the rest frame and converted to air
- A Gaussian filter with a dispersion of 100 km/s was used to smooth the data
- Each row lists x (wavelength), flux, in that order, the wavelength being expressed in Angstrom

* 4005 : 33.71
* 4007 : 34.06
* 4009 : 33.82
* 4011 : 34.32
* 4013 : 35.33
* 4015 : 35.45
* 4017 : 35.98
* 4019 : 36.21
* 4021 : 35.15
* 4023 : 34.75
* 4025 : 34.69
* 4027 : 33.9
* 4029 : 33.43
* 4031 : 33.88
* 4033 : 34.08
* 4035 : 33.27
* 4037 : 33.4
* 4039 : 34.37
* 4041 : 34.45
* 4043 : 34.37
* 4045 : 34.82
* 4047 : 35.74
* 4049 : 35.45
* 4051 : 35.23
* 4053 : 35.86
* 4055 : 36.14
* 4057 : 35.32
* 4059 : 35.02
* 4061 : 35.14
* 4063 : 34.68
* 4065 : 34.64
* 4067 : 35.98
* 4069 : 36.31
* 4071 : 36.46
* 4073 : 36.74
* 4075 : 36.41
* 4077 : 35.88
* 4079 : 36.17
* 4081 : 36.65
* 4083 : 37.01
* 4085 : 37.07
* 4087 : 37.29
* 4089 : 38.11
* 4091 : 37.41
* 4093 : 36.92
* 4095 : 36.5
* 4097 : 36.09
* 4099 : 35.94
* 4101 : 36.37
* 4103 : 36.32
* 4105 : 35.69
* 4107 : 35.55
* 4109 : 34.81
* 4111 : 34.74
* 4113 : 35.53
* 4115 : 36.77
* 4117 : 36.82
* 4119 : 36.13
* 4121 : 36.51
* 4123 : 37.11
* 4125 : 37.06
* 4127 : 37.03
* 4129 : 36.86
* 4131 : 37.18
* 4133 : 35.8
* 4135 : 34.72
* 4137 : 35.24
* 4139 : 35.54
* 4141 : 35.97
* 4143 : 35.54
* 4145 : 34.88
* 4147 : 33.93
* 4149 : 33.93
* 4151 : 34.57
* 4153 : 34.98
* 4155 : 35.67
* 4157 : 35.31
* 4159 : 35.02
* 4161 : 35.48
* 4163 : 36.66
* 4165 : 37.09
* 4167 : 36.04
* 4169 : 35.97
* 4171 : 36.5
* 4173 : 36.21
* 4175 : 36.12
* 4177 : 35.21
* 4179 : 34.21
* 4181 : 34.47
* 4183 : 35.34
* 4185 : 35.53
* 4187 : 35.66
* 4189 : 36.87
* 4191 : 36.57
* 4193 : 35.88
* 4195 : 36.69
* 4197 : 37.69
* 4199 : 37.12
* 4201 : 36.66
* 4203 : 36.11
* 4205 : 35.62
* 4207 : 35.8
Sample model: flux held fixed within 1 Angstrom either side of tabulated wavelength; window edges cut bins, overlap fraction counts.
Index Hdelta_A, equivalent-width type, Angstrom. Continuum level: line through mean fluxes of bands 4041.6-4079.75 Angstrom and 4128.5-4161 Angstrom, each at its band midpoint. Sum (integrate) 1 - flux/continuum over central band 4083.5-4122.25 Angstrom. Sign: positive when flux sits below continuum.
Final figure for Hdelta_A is -1.00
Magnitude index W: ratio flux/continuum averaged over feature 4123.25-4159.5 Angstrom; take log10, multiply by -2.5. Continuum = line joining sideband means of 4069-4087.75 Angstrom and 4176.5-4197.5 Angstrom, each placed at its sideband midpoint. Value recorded 0.02 mag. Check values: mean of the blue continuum 36.6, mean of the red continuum 35.8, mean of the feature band 35.6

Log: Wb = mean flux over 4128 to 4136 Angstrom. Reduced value 36.1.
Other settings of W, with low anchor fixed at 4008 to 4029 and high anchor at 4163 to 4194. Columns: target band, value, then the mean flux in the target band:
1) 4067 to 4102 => -0.041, 36.6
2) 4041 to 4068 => -0.004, 35.2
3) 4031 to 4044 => 0.032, 34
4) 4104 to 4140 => -0.016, 36.1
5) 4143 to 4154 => 0.035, 34.6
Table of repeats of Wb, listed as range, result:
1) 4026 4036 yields 33.7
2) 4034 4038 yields 33.3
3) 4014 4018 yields 35.7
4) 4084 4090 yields 37.5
